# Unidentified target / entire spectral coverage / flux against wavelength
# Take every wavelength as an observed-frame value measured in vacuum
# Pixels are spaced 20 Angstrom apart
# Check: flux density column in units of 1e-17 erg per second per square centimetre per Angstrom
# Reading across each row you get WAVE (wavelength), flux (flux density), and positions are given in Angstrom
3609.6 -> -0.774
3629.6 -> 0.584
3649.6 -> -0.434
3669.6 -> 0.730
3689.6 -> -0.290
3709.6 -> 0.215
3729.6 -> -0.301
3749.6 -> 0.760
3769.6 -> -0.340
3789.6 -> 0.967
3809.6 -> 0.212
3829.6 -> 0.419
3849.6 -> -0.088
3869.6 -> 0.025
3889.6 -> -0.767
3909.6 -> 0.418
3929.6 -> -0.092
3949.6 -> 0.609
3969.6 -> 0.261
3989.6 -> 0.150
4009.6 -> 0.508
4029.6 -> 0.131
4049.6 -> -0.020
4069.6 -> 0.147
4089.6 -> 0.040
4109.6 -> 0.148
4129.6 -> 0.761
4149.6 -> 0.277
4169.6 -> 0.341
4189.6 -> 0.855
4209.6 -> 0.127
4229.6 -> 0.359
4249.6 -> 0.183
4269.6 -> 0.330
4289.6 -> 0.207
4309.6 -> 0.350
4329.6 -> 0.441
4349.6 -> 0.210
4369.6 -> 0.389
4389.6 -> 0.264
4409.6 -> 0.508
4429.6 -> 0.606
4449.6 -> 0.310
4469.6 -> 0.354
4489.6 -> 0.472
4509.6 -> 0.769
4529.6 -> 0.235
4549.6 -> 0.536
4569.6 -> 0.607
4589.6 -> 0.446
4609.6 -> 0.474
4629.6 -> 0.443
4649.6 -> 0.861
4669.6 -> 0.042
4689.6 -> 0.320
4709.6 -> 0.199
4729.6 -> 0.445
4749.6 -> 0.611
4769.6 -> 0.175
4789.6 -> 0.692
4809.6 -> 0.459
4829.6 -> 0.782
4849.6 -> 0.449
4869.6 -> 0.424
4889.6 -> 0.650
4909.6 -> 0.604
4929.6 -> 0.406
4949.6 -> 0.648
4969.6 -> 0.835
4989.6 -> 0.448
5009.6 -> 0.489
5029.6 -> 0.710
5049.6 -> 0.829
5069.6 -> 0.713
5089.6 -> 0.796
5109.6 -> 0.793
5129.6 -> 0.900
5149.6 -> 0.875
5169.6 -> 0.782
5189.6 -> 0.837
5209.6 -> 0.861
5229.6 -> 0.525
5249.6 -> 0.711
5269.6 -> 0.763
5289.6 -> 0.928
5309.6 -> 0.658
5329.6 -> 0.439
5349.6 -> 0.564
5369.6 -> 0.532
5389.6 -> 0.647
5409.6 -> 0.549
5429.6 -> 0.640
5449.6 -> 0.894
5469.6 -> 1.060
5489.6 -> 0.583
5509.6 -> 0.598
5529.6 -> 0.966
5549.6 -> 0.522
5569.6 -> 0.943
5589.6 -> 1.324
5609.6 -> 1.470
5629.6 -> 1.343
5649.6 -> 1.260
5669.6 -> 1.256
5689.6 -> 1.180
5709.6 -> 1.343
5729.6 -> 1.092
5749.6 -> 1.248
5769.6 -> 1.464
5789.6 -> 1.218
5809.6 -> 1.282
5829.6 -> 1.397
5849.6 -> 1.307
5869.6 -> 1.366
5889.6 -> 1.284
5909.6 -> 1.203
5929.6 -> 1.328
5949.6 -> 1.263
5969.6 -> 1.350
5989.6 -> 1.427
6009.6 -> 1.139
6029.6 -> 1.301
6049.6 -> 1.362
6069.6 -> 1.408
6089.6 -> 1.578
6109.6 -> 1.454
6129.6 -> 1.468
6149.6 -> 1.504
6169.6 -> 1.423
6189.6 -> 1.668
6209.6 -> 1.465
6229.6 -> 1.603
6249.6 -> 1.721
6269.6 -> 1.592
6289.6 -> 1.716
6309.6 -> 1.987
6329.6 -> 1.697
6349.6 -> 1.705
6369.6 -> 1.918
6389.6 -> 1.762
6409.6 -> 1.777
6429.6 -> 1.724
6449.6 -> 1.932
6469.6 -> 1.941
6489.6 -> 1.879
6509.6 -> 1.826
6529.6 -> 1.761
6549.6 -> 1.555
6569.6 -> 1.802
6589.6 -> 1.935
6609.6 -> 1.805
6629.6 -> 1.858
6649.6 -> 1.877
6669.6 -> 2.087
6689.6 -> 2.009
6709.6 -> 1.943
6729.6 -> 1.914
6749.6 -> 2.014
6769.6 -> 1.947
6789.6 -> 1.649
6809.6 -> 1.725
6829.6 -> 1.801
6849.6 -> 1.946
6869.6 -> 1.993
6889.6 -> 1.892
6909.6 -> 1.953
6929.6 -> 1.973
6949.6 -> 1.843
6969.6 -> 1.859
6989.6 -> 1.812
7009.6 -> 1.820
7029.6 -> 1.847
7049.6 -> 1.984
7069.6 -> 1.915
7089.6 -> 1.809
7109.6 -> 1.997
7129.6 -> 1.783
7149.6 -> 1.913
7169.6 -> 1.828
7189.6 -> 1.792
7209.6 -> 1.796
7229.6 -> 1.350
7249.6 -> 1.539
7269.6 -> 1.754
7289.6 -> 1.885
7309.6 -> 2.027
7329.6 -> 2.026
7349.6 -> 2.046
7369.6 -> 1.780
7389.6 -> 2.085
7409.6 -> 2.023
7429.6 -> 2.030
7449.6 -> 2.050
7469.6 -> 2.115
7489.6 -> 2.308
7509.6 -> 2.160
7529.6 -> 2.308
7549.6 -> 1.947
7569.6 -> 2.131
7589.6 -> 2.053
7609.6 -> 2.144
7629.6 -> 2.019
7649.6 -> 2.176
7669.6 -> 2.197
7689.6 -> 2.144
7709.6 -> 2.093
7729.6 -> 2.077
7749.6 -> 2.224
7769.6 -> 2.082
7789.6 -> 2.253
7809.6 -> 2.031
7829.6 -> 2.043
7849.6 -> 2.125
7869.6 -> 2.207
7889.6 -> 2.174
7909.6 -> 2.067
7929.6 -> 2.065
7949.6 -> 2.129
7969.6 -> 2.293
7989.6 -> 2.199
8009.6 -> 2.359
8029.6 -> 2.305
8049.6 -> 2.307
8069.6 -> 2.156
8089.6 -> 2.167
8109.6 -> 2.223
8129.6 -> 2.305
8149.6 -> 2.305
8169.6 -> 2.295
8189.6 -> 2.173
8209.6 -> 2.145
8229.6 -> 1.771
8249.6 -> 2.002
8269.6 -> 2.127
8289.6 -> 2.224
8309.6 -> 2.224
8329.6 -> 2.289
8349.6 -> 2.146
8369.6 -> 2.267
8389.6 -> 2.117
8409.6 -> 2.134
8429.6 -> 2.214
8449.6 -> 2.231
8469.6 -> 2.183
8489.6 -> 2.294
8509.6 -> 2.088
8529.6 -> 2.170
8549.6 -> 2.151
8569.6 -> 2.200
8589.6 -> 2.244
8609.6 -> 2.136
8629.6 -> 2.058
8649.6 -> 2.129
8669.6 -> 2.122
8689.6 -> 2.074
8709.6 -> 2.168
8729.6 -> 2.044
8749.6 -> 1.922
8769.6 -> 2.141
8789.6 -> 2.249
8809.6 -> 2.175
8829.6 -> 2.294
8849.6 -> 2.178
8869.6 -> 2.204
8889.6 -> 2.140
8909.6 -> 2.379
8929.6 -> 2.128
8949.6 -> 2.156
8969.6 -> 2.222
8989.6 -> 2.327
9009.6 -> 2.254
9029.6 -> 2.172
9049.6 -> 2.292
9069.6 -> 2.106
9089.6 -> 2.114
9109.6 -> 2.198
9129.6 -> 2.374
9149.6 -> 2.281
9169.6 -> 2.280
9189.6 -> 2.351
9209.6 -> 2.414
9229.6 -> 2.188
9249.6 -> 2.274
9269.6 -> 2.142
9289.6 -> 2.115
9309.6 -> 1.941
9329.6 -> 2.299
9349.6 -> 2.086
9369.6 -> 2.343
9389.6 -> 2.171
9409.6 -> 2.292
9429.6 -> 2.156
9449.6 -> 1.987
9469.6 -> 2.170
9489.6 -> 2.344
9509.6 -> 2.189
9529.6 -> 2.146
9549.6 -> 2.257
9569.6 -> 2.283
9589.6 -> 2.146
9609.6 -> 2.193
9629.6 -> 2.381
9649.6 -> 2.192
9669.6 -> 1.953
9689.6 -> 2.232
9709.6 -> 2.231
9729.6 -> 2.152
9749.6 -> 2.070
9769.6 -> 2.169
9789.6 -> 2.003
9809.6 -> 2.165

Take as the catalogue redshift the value 0.40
